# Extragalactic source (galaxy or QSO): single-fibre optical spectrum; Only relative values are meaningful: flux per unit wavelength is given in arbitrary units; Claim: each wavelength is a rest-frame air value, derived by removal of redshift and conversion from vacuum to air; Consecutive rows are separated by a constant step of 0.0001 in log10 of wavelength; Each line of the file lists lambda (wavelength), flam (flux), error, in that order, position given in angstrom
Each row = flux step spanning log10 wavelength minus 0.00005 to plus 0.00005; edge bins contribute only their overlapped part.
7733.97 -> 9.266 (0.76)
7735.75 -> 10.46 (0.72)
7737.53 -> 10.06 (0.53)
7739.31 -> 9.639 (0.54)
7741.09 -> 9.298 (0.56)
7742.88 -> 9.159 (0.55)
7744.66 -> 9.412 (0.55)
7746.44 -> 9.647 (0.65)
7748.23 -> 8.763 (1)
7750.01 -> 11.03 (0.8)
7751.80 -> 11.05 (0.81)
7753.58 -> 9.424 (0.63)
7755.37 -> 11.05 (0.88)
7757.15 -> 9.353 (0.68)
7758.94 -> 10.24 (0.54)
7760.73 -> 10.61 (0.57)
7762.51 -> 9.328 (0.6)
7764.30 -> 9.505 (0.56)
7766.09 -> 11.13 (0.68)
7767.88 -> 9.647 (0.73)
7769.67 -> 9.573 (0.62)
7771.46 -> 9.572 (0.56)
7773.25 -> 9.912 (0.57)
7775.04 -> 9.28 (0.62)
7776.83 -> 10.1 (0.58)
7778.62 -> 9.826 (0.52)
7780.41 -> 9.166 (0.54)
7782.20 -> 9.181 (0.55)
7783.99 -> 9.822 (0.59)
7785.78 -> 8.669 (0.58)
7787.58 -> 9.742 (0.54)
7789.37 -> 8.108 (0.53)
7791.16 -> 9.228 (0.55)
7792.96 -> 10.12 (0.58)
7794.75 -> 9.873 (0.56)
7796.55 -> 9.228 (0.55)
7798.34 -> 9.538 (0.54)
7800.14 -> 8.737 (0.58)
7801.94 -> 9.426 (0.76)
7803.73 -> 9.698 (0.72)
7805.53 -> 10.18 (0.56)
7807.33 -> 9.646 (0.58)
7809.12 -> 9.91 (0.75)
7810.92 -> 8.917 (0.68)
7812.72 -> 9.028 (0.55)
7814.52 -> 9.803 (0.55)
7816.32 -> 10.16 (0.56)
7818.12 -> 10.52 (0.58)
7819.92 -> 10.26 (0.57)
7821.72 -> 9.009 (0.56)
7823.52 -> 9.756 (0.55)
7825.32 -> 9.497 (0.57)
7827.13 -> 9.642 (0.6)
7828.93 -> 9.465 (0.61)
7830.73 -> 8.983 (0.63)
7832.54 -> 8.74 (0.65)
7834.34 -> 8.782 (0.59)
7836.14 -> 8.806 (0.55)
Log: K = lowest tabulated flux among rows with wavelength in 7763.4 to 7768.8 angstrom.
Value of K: 9.505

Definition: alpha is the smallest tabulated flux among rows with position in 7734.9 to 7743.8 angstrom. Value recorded 9.159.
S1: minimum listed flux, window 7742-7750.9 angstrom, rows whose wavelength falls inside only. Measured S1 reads 8.763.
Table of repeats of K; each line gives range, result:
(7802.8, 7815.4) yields 8.917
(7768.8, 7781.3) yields 9.166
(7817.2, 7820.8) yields 10.26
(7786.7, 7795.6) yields 8.108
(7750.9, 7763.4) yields 9.328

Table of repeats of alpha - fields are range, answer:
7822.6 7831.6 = 8.983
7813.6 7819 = 9.803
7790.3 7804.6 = 8.737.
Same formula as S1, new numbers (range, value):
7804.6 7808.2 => 9.646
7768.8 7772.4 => 9.572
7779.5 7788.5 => 8.669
